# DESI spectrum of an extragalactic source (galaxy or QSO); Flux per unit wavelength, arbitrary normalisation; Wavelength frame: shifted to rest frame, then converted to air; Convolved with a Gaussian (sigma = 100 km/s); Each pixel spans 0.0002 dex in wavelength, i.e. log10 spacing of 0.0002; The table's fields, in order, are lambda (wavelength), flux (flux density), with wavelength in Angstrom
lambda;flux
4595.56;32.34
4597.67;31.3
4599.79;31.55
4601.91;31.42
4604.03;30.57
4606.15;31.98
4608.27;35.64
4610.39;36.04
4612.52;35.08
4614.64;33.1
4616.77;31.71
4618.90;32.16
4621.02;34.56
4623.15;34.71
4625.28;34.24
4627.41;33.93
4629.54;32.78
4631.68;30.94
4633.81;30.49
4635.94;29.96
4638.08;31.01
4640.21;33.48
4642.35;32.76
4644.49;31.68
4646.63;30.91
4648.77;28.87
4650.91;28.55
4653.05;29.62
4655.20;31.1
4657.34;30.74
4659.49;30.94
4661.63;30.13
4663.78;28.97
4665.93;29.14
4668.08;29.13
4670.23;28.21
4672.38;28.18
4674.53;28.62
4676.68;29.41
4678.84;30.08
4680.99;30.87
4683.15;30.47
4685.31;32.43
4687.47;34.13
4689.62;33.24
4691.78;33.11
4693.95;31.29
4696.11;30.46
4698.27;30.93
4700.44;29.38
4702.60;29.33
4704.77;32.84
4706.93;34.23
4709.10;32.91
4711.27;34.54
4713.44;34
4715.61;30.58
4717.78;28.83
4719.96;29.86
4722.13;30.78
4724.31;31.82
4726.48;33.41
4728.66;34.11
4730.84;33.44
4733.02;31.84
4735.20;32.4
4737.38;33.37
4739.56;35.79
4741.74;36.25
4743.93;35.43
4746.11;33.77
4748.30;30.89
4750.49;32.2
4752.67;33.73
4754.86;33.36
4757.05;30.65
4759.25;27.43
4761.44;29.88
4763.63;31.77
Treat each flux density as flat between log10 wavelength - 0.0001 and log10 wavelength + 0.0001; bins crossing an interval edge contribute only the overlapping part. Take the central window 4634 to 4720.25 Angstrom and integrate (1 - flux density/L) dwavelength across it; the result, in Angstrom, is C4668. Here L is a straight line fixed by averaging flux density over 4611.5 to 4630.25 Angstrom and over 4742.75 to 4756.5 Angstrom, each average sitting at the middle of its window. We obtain 6.5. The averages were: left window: 33.6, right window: 33.1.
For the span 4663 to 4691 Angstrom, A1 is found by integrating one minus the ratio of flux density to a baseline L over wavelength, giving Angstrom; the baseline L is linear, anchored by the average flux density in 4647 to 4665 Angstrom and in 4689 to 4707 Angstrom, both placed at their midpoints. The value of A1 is 0.4 Angstrom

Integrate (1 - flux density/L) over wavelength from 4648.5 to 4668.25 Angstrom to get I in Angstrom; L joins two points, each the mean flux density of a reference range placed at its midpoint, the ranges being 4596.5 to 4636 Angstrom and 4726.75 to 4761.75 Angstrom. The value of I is 1.84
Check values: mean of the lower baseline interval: 32.8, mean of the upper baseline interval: 32.9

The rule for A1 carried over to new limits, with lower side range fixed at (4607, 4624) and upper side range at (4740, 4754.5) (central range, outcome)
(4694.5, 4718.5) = 1.6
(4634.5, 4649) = 1.1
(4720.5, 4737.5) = 0.7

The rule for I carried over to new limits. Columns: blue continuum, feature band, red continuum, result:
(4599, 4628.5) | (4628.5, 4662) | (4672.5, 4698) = 1.6 Angstrom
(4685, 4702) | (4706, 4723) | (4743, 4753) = 0.2 Angstrom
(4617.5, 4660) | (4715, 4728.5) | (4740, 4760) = 0.6 Angstrom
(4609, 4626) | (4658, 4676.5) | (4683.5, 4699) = 2.0 Angstrom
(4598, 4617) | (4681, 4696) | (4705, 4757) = 0.3 Angstrom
